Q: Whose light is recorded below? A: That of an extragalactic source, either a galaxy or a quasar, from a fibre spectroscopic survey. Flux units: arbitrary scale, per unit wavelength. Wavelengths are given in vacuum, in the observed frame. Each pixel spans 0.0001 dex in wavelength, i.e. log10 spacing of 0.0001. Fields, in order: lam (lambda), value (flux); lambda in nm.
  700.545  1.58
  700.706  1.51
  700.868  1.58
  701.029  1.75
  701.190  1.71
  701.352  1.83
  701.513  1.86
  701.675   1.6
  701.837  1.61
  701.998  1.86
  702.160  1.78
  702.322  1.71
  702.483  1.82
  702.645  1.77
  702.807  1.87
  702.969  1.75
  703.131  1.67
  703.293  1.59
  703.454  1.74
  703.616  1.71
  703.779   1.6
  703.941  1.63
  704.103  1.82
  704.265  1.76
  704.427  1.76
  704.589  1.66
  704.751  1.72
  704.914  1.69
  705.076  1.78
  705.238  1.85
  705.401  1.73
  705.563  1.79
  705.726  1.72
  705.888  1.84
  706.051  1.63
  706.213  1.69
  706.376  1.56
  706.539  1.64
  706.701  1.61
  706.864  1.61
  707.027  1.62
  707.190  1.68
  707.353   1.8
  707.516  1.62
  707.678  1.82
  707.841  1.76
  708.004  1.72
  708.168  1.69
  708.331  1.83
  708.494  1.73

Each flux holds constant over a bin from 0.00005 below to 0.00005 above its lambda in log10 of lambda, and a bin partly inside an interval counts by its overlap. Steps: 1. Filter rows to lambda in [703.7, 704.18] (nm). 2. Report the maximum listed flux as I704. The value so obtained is 1.82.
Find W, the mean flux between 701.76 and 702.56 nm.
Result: 1.76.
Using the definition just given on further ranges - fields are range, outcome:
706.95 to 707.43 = 1.7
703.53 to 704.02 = 1.64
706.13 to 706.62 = 1.63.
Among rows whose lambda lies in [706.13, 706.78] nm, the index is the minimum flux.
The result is 1.56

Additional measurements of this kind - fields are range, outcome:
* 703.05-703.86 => 1.59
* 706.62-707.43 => 1.61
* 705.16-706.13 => 1.63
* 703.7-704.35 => 1.6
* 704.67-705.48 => 1.69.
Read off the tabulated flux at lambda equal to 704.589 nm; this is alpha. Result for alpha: 1.66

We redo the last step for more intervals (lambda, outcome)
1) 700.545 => 1.58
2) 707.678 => 1.82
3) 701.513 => 1.86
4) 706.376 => 1.56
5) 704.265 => 1.76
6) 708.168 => 1.69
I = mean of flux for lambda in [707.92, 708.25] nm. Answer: 1.7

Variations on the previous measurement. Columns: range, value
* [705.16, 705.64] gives 1.79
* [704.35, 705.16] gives 1.72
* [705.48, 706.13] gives 1.75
